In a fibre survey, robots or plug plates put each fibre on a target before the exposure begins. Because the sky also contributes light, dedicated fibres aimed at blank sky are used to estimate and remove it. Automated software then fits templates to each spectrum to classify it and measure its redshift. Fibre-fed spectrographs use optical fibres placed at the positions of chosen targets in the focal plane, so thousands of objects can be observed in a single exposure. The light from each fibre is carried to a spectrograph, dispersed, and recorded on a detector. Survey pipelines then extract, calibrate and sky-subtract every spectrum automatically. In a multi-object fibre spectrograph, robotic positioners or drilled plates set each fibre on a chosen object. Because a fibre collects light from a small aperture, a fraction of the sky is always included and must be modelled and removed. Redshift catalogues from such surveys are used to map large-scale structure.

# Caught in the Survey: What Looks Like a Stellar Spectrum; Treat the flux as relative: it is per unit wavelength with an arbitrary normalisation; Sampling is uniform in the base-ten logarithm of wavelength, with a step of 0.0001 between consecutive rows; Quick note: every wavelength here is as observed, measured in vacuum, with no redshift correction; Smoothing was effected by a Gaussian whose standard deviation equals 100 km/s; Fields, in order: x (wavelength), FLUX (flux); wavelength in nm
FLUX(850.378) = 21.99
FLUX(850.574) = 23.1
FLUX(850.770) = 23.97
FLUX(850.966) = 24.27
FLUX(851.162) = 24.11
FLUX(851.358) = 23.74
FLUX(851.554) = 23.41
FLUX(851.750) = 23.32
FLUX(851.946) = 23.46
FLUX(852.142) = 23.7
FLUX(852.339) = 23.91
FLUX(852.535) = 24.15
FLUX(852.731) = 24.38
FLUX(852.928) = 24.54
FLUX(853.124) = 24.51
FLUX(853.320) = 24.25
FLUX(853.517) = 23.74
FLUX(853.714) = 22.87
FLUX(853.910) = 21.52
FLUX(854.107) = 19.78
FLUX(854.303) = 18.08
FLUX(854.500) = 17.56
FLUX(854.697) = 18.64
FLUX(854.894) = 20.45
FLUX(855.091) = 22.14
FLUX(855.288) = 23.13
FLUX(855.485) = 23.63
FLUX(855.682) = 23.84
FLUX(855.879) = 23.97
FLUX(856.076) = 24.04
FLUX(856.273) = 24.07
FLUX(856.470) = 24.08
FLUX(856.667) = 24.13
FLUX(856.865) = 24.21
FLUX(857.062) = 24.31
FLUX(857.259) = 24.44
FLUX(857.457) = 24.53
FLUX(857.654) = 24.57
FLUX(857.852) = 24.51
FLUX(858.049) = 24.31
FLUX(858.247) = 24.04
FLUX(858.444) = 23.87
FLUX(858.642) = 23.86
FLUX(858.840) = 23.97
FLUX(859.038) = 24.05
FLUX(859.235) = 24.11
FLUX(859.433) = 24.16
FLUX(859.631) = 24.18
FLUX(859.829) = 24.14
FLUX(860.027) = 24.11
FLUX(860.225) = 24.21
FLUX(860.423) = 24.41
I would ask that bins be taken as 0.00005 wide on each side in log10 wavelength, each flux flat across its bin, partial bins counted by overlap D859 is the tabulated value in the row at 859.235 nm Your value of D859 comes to 24.11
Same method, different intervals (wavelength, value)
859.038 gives 24.05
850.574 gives 23.1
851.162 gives 24.11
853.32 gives 24.25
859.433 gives 24.16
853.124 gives 24.51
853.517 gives 23.74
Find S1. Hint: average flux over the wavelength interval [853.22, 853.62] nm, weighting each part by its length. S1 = 24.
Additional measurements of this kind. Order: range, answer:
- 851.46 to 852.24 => 23.5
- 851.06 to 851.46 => 23.9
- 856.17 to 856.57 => 24.1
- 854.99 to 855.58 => 22.9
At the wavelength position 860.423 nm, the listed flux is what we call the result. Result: 24.41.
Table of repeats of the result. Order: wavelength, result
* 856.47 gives 24.08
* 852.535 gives 24.15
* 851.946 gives 23.46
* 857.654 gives 24.57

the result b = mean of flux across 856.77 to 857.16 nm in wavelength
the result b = 24.3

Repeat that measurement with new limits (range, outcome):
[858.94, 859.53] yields 24.1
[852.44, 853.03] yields 24.4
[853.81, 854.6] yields 19.3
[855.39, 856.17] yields 23.9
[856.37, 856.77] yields 24.1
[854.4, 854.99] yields 18.9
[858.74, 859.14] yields 24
